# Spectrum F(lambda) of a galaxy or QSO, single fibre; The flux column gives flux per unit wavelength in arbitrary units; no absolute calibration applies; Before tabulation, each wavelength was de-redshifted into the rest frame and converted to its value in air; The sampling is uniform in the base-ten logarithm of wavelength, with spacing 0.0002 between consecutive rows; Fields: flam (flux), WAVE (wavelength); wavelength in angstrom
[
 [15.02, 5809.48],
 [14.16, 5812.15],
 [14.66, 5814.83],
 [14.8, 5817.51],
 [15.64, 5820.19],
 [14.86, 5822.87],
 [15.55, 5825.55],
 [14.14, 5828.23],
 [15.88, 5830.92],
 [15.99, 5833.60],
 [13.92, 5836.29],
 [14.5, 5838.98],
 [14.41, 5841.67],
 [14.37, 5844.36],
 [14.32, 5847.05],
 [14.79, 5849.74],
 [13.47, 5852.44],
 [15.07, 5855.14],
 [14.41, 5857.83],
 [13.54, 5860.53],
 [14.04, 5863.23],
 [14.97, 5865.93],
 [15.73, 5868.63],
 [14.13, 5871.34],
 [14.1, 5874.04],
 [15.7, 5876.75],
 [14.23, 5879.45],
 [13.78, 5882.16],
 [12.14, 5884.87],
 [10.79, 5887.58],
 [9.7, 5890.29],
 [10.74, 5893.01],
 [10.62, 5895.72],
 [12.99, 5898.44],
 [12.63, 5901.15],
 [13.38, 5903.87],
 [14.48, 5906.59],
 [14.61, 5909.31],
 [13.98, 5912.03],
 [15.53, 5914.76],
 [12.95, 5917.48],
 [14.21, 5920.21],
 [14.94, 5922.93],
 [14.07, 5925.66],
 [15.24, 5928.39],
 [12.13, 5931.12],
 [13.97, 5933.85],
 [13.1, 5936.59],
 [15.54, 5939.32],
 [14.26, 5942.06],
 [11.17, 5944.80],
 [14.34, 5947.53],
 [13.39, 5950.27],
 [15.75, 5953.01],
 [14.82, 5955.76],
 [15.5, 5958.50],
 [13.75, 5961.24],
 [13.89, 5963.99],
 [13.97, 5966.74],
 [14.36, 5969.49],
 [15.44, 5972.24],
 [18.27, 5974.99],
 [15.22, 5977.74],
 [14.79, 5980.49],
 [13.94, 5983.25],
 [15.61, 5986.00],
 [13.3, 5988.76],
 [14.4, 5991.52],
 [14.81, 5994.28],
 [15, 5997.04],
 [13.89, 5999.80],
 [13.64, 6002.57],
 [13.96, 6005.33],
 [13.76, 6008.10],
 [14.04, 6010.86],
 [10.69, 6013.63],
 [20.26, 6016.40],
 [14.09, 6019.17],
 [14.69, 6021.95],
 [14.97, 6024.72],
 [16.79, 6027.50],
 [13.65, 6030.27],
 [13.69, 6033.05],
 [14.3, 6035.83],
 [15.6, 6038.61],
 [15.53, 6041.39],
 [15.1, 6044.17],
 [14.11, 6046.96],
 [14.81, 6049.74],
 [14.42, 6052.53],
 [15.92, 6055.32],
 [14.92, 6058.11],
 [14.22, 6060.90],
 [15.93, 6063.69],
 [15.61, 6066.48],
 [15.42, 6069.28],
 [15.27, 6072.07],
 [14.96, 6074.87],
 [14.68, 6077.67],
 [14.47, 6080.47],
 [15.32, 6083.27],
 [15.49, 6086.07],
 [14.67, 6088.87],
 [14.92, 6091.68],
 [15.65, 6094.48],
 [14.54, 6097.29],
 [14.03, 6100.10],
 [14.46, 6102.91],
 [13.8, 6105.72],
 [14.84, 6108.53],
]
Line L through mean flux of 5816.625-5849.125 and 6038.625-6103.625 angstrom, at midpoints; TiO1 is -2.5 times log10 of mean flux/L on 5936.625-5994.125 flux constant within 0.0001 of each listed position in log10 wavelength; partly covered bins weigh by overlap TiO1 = 0.03 mag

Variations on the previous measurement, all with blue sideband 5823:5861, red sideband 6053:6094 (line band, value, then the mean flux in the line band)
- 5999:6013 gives 0.098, 13.7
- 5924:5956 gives 0.067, 14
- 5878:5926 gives 0.131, 13.1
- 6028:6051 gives 0.027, 14.7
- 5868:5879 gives -0.008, 14.8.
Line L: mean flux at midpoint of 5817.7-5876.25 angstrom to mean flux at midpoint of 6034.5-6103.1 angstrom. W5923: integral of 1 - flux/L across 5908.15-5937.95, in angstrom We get 1.4 angstrom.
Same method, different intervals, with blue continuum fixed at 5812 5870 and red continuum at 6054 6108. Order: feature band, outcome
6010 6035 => 0.22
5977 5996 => 0.37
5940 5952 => 1.07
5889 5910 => 3.46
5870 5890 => 1.89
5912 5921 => 0.36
